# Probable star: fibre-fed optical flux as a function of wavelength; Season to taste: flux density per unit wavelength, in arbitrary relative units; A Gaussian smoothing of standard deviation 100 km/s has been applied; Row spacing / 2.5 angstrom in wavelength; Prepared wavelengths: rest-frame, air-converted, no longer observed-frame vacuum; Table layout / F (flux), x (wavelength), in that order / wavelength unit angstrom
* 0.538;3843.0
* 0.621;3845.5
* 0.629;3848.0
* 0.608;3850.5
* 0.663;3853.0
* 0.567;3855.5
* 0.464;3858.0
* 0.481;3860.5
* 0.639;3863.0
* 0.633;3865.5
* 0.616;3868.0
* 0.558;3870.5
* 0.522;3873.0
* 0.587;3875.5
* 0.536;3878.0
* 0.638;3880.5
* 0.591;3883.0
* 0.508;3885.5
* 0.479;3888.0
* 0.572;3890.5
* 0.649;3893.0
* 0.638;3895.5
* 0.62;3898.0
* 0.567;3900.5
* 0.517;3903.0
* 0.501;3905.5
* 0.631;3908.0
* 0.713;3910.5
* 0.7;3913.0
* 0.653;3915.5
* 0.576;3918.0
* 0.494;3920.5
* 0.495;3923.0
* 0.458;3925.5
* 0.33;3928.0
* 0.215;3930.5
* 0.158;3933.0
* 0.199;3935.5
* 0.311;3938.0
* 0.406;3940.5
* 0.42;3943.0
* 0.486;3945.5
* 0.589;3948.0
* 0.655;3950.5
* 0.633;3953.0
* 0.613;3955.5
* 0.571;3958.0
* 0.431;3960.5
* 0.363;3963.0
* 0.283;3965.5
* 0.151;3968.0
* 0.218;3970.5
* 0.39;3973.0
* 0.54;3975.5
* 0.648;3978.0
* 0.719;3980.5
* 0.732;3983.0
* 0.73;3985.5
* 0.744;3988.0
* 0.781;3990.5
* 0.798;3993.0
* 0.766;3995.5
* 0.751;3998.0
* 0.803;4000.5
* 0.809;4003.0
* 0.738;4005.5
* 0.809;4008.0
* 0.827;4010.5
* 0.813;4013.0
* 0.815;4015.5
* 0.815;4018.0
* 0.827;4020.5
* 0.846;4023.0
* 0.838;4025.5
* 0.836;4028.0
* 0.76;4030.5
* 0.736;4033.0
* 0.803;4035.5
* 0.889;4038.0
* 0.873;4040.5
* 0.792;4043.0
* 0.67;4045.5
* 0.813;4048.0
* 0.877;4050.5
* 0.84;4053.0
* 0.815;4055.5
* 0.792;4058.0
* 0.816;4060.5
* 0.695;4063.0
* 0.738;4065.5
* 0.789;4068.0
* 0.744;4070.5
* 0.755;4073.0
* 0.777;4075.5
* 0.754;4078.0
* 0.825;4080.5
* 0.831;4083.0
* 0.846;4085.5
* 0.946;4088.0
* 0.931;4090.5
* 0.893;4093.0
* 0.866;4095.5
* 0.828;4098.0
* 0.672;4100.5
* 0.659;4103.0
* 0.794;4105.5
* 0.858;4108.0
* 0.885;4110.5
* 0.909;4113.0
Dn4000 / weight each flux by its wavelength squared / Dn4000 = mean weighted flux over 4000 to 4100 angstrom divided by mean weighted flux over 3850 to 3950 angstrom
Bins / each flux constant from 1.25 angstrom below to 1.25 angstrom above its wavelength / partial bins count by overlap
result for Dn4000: 1.7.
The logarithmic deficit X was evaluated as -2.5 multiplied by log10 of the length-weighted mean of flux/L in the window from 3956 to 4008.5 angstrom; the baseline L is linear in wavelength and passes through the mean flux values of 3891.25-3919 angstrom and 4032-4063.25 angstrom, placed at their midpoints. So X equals 0.19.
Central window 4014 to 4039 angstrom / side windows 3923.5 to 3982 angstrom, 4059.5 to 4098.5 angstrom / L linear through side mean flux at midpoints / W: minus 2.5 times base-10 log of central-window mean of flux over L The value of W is -0.24 mag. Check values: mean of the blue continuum 0.428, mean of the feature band 0.816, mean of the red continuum 0.814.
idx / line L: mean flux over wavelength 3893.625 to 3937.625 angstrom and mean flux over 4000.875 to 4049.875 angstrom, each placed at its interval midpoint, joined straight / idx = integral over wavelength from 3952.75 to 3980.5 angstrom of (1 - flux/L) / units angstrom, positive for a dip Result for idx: 8.40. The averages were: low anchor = 0.496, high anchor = 0.807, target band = 0.446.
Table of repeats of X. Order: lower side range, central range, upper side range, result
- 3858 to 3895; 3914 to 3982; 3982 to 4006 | 0.47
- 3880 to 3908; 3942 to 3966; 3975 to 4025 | 0.31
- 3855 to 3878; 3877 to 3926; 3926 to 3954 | -0.20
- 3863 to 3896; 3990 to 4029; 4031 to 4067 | -0.08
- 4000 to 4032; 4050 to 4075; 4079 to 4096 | 0.09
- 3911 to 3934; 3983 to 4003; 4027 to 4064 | -0.17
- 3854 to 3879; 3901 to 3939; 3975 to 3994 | 0.32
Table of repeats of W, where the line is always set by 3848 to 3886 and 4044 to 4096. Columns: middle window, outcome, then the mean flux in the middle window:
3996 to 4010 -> -0.07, 0.784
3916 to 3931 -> 0.38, 0.45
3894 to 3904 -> 0.04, 0.589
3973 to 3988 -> 0.08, 0.656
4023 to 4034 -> -0.05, 0.8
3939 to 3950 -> 0.35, 0.484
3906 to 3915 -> -0.06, 0.664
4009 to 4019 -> -0.10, 0.817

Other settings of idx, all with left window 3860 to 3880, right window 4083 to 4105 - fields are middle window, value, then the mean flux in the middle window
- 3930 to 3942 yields 7.15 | 0.264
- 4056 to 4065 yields 0.25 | 0.769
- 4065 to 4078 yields 0.69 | 0.761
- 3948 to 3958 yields 0.75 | 0.62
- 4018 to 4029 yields -1.24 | 0.834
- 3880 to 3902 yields 0.69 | 0.582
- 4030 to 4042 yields -0.80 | 0.815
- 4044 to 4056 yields -0.34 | 0.802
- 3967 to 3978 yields 5.21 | 0.365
